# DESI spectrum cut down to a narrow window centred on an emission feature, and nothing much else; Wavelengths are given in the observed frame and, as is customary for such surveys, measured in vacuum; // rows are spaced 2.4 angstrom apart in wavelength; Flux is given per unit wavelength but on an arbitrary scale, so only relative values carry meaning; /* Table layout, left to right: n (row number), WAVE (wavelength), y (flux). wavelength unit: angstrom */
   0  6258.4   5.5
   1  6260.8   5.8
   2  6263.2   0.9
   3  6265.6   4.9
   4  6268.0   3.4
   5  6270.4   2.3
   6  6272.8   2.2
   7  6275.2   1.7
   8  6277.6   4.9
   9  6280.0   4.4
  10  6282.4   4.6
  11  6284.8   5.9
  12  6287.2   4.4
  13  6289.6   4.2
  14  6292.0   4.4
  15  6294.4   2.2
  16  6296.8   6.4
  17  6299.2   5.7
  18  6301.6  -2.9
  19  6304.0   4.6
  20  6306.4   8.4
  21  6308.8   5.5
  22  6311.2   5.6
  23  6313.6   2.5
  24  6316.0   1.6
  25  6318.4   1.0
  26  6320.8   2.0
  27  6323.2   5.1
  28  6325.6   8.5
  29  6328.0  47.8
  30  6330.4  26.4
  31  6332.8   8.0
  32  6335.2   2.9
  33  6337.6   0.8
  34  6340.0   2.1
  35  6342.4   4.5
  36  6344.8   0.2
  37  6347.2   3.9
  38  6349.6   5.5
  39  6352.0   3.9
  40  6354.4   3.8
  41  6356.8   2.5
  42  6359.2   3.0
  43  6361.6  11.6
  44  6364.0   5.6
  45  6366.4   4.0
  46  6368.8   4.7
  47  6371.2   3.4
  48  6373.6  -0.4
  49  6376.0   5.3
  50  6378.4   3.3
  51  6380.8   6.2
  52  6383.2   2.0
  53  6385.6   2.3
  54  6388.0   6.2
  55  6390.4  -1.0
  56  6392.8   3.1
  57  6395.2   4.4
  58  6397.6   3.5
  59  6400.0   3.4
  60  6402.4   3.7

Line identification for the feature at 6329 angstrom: H-gamma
